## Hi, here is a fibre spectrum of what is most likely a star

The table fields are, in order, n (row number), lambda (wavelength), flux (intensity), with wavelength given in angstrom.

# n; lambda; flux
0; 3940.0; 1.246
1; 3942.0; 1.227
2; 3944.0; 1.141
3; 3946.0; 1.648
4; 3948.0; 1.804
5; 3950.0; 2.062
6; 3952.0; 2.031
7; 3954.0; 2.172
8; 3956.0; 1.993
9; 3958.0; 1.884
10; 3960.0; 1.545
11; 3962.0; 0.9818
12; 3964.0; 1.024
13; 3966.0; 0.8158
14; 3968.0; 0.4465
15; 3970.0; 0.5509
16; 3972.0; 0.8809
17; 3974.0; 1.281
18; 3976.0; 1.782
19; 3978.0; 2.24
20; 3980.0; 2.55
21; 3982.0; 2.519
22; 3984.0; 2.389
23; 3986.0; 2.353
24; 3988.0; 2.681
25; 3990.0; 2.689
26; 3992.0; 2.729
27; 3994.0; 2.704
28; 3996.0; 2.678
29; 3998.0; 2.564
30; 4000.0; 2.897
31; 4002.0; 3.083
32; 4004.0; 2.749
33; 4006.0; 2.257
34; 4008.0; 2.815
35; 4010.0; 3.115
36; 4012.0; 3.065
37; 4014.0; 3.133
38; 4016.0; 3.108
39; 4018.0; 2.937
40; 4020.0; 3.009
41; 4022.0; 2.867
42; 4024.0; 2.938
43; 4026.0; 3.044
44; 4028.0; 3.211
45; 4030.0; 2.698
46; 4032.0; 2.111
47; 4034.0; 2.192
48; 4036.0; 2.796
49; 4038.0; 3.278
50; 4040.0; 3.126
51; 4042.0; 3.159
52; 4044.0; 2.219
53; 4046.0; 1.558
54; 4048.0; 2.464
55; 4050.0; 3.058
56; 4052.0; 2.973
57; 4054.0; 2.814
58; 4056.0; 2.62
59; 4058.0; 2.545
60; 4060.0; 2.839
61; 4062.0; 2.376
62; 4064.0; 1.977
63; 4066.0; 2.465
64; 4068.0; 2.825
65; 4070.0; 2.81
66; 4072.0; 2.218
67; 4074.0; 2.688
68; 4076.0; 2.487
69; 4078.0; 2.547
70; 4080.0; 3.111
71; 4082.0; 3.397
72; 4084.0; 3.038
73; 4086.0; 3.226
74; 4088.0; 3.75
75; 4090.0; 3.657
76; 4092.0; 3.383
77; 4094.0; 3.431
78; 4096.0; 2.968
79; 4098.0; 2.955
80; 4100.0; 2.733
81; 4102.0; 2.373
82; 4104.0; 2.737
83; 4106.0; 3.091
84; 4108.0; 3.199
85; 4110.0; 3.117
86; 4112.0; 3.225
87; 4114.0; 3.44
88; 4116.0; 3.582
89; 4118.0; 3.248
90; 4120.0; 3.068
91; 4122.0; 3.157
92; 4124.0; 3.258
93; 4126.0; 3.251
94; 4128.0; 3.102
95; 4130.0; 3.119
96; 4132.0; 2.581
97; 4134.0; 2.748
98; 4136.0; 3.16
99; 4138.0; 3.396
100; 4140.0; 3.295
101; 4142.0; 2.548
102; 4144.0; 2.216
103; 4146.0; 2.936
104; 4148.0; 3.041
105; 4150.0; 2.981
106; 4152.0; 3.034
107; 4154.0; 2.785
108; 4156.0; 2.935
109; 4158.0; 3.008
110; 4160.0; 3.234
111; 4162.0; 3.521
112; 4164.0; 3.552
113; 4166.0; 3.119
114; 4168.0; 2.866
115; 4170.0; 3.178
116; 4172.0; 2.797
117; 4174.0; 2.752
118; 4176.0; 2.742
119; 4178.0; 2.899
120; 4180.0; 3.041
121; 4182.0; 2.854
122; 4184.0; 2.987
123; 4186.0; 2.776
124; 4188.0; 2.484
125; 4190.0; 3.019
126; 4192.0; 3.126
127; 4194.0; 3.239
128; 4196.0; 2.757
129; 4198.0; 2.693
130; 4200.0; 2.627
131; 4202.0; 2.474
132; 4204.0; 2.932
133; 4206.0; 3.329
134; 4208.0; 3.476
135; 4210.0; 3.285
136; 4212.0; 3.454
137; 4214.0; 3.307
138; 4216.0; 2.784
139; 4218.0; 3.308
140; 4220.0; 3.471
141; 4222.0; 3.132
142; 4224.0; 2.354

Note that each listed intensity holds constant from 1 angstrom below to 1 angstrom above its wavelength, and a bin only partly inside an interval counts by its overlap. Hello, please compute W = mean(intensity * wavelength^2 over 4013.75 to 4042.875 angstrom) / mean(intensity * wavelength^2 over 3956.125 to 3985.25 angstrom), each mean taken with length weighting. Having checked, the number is 1.97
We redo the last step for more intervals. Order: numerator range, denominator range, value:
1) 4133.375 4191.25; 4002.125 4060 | 1.13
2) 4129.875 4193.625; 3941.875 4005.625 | 1.66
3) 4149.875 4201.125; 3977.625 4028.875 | 1.15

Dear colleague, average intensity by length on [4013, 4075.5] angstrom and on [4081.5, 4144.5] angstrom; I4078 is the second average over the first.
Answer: 1.15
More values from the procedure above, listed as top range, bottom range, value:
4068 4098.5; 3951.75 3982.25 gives 2.02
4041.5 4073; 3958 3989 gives 1.58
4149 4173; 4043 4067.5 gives 1.23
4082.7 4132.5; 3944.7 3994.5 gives 1.74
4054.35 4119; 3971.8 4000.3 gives 1.25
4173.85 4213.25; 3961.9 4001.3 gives 1.50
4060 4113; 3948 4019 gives 1.33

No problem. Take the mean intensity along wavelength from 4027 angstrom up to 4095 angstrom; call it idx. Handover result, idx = 2.8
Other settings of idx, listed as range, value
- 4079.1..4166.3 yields 3.11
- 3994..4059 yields 2.78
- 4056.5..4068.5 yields 2.5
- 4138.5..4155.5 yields 2.87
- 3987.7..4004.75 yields 2.76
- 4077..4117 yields 3.15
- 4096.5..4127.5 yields 3.09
